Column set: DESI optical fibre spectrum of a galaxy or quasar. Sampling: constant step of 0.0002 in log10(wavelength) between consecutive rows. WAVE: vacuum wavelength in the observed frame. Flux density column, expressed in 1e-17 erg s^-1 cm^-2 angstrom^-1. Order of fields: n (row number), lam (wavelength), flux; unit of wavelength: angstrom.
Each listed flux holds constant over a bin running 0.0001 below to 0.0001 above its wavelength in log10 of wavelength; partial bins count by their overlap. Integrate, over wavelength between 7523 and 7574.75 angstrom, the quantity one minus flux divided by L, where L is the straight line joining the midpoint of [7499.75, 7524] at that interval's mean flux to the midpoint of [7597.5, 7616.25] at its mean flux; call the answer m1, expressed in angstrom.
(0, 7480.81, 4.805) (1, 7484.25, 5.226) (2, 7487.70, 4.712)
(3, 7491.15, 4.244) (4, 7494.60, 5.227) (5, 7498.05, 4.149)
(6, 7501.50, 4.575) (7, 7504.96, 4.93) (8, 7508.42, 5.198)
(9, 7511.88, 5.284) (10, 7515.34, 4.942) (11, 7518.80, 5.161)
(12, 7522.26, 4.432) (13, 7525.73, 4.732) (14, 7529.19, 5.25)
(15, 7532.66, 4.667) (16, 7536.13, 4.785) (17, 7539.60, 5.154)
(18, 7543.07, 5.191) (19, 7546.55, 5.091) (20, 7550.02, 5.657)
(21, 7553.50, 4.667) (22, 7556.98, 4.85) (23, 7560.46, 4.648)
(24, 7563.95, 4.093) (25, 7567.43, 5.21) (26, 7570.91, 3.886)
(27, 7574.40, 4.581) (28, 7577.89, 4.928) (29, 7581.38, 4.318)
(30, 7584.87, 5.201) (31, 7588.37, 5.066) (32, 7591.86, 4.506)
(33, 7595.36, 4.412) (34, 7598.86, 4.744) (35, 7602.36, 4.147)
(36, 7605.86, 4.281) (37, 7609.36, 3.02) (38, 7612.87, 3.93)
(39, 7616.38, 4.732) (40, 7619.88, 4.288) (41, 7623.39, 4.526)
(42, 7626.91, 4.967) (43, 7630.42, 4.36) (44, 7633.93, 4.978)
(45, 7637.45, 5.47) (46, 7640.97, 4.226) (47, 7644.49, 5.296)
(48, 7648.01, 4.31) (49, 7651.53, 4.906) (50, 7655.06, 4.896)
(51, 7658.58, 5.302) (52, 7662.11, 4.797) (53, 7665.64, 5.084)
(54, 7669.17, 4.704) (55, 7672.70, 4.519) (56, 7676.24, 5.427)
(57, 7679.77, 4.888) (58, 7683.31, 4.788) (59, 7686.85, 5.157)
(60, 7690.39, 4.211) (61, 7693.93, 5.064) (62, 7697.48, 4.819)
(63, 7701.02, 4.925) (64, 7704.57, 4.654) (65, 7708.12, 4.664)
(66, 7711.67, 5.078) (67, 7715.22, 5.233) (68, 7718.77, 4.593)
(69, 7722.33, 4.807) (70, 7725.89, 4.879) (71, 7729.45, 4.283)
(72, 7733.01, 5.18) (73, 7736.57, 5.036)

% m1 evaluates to -2.6 angstrom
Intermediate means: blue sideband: 4.93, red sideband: 4.07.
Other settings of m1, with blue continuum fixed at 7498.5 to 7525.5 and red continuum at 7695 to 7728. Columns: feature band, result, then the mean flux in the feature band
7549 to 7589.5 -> 1.1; 4.74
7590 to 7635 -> 4.6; 4.37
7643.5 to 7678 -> -0.4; 4.92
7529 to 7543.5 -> -0.3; 4.97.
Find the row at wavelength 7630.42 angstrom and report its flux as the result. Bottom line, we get 4.36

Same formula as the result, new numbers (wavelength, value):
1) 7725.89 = 4.879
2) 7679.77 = 4.888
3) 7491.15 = 4.244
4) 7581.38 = 4.318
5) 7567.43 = 5.21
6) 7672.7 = 4.519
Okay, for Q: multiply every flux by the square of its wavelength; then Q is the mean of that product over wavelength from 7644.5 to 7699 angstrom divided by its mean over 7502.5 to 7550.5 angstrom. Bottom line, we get 1.01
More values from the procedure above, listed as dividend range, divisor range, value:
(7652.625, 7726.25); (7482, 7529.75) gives 1.06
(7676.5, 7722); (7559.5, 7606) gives 1.09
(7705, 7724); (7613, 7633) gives 1.10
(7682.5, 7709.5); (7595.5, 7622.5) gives 1.17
